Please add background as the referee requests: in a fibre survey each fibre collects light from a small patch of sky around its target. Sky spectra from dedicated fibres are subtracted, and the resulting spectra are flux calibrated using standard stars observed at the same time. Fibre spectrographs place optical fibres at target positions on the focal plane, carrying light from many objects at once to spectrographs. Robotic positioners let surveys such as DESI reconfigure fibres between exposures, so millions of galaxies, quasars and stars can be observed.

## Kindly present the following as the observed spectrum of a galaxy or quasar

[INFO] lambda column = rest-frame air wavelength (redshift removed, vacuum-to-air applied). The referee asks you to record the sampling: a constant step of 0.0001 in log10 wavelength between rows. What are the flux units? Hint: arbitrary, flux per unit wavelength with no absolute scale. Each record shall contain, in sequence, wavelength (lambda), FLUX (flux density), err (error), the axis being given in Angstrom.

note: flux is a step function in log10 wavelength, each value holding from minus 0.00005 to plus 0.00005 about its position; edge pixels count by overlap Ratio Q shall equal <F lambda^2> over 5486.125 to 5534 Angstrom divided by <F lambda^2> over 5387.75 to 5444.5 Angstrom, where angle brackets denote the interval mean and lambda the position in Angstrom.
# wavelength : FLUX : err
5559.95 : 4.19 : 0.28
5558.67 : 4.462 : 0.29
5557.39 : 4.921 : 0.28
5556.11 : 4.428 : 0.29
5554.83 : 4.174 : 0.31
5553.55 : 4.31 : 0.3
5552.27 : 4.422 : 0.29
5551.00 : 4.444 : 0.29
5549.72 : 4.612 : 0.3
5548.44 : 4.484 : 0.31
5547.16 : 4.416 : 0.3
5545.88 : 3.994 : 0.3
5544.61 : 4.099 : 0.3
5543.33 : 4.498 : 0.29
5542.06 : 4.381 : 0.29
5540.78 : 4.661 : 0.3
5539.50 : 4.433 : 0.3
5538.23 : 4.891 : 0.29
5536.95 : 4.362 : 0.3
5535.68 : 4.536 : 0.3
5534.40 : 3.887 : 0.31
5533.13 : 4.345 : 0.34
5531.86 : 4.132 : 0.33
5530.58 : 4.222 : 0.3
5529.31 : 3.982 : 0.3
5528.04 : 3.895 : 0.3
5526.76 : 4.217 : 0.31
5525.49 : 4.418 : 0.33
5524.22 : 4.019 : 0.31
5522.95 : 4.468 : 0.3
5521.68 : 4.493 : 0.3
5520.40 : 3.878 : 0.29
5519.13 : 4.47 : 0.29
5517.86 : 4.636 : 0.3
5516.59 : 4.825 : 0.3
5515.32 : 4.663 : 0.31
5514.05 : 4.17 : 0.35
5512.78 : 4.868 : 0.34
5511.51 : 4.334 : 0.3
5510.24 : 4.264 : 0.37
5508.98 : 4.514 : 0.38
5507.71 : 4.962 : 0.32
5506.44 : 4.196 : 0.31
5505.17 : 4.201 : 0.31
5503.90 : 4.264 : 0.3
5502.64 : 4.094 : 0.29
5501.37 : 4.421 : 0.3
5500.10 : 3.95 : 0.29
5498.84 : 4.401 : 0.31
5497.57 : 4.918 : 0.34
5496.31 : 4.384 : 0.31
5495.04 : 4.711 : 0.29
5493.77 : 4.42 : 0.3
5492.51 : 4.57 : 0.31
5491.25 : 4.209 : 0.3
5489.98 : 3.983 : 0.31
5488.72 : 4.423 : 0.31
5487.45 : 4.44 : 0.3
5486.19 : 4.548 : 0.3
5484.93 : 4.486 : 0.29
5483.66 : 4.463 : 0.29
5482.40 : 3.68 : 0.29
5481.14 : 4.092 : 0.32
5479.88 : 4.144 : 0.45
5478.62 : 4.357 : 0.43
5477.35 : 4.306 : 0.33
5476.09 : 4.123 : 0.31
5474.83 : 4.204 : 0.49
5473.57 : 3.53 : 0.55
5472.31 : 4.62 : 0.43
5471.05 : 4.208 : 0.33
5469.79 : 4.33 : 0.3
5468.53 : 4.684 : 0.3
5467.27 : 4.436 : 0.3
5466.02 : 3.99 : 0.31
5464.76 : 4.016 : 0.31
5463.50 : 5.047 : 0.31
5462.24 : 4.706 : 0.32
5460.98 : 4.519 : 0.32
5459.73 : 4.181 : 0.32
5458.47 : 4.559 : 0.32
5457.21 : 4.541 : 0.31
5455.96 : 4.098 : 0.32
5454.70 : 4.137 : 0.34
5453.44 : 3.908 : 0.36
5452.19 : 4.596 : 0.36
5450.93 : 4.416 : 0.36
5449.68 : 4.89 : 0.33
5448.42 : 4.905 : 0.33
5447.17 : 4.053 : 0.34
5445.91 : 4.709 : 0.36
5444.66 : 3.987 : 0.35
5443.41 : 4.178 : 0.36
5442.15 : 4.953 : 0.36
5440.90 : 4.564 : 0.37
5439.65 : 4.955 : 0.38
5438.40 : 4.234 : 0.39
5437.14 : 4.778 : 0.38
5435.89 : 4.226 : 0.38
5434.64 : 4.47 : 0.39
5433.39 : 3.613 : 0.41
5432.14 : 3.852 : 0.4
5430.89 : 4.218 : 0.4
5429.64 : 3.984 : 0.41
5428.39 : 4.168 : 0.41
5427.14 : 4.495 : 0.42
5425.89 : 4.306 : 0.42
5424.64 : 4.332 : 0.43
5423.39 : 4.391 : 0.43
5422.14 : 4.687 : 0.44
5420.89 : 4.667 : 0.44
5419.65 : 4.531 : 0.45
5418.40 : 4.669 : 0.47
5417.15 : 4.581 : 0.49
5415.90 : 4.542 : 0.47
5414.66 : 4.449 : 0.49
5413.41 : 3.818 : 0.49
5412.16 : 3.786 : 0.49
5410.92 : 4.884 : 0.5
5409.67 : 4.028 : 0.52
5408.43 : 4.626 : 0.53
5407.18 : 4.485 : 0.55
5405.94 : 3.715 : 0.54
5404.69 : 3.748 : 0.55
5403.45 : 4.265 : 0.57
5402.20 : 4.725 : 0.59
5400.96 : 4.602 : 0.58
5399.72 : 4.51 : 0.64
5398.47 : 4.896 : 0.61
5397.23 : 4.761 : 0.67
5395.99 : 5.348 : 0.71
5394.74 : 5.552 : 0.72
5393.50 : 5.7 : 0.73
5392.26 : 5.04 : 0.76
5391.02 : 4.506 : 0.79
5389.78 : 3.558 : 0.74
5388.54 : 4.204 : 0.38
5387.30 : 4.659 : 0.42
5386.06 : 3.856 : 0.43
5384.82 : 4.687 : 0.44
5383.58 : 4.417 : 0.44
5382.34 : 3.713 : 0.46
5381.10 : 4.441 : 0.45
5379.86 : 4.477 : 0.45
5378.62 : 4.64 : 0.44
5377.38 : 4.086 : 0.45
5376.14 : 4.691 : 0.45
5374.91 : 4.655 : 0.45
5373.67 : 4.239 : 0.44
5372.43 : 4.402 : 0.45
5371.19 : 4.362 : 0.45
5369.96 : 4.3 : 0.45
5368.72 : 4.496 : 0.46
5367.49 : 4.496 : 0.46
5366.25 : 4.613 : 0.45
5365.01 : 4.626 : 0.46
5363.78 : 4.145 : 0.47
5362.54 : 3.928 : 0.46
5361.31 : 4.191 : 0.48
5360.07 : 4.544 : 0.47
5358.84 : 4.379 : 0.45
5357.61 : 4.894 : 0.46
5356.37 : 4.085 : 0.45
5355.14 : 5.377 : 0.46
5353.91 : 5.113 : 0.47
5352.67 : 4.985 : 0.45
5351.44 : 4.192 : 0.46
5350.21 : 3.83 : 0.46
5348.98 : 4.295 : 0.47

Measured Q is 1.0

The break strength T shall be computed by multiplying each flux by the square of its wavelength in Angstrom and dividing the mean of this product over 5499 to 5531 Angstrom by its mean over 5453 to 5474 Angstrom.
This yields 1.0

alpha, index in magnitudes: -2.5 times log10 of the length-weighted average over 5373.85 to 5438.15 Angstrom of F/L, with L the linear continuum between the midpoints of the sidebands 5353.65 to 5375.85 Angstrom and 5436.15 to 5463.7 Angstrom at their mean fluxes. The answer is 0.01 mag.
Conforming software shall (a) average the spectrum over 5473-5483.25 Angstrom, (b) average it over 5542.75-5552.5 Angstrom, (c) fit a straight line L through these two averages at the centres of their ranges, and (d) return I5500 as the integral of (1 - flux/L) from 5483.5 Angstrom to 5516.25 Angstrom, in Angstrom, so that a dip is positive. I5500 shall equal -2.04 Angstrom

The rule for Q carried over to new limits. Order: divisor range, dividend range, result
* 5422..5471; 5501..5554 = 1.03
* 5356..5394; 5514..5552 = 1.04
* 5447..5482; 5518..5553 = 1.02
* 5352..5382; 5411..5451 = 1.00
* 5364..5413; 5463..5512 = 1.00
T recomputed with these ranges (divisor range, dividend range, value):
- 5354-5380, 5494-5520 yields 1.05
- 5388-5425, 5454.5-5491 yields 0.98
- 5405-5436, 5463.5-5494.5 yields 1.02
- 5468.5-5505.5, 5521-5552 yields 1.03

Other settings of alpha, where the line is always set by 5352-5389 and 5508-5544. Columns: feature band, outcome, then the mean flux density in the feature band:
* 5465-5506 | 0.026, 4.3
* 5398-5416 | 0.027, 4.33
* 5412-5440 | 0.022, 4.34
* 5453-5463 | 0.017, 4.35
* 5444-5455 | 0.002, 4.41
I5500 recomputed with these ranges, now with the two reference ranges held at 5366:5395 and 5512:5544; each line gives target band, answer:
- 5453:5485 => 1.0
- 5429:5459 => 0.4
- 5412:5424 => 0.0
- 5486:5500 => -0.1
